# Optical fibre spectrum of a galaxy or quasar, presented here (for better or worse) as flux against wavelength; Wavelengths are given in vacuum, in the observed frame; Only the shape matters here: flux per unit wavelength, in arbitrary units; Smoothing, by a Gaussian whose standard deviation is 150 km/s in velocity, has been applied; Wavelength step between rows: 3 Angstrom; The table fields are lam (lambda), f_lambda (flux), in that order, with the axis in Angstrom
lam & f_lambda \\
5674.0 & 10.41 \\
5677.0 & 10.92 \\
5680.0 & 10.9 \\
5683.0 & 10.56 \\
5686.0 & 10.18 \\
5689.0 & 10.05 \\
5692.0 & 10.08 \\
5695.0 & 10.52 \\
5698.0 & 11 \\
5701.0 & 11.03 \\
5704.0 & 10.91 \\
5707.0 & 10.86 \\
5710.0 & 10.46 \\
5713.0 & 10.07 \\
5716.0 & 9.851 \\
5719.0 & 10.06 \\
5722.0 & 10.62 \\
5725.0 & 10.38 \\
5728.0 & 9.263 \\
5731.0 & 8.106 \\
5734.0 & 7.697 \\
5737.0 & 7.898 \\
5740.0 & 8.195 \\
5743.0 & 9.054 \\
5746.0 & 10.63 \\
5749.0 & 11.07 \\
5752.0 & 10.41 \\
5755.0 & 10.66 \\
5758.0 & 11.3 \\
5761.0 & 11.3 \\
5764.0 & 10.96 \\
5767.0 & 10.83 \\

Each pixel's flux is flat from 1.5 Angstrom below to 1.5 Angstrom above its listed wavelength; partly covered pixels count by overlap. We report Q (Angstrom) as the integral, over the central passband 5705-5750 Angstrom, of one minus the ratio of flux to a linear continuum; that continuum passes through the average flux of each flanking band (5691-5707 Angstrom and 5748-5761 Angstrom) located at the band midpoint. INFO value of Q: 5.0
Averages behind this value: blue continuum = 10.7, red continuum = 10.9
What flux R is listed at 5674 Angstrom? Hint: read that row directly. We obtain 10.41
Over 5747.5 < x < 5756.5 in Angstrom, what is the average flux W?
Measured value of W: 10.7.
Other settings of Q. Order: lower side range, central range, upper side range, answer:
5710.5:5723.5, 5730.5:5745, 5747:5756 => 3.1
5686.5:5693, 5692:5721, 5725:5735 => -3.1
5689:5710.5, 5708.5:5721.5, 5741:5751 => 0.4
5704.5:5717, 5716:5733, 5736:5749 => 0.4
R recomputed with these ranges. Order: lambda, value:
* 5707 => 10.86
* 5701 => 11.03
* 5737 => 7.898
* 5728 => 9.263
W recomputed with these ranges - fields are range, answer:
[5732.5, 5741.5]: 7.93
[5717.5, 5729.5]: 10.1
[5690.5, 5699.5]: 10.5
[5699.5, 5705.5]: 11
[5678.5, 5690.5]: 10.4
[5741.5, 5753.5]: 10.3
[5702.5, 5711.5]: 10.7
